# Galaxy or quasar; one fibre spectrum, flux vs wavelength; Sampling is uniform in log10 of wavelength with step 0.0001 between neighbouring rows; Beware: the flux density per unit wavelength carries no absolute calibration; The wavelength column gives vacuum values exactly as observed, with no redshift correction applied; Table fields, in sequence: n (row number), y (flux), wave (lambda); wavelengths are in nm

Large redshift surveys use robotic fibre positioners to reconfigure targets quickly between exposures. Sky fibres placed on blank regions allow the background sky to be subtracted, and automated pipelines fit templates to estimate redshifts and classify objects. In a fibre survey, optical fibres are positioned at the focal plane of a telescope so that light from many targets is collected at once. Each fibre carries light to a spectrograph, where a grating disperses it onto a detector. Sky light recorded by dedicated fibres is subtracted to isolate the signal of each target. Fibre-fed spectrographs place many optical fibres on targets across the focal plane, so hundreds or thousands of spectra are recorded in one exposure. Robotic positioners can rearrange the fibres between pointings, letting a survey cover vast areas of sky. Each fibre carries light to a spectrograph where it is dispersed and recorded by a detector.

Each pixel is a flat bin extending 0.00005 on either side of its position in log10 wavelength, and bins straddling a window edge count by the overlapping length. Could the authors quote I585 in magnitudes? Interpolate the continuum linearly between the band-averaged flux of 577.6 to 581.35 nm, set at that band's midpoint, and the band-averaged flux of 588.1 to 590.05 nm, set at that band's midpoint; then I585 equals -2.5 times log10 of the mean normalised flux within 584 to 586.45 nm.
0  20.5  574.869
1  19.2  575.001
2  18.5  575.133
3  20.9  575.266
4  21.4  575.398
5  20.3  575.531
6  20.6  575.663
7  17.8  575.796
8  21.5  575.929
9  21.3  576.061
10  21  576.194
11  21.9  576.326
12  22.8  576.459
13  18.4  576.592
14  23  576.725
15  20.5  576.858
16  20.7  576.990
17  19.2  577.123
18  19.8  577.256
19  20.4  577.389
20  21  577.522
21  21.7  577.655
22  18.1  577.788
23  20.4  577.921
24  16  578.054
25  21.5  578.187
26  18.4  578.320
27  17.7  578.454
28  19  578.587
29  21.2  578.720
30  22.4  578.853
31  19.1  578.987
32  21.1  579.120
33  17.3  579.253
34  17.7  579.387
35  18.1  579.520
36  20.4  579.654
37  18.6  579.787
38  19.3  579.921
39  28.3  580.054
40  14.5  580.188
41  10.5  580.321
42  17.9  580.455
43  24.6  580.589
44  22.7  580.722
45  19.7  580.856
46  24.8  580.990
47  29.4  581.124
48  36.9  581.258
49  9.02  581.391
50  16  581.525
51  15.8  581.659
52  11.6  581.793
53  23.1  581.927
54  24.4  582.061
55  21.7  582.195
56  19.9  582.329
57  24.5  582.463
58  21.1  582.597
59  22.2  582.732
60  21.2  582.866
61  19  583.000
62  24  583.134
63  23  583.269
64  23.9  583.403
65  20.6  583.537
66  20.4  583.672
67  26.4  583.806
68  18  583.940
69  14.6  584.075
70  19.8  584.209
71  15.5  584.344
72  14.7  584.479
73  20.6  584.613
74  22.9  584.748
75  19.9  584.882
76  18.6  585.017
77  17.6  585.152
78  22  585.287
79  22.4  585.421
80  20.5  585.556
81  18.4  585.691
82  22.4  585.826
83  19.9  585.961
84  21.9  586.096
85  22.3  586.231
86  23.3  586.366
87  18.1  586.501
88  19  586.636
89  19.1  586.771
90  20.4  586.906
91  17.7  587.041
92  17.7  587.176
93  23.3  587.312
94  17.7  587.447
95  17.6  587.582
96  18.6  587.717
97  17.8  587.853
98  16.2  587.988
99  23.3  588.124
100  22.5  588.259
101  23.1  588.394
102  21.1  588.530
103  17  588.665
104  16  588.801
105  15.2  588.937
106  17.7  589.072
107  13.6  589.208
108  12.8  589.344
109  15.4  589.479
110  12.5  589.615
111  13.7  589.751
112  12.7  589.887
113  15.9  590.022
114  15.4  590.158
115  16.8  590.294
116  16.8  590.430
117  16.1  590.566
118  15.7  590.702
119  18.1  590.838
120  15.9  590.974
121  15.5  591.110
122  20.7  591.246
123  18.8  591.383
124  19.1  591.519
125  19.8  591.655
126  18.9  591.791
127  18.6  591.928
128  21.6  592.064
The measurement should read -0.09 mag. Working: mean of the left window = 20.5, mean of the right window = 16.7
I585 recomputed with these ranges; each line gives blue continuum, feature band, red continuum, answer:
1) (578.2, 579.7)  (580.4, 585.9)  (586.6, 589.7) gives -0.11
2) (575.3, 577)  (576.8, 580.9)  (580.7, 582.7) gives 0.08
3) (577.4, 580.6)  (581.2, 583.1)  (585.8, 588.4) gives -0.05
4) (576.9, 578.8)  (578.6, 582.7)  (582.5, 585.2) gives -0.02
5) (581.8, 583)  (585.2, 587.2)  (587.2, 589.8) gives -0.07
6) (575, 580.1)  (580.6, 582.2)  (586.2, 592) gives -0.11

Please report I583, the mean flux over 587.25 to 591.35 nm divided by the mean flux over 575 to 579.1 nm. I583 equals 0.85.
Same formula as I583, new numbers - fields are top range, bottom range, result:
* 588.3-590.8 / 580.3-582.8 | 0.76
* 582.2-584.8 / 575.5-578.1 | 1.01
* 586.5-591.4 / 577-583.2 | 0.86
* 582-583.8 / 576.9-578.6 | 1.13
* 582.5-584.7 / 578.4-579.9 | 1.05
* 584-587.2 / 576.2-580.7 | 0.99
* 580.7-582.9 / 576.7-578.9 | 1.07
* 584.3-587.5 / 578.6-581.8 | 0.99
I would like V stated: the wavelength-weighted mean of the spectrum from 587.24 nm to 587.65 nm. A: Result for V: 19.5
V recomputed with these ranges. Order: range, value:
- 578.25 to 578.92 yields 19.7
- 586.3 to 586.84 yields 19.9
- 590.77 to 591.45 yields 17.8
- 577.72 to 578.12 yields 18.2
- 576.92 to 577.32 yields 19.9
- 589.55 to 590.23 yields 14.1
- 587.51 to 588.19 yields 18.7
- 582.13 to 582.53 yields 22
